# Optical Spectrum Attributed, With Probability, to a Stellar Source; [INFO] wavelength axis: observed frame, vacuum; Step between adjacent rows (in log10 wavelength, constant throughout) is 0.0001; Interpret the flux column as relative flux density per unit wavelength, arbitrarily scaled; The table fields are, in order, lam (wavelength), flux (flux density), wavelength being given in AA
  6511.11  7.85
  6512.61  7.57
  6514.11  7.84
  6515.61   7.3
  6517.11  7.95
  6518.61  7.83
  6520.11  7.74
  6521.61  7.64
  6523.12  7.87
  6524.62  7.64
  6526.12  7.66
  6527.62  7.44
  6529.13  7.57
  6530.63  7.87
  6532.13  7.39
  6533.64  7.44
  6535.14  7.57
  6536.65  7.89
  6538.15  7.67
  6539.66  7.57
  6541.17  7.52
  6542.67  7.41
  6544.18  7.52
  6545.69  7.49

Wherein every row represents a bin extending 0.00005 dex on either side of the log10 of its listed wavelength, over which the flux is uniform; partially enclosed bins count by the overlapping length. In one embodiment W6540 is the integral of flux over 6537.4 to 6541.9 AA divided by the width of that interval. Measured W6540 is 7.58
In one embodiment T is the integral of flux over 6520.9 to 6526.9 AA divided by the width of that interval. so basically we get 7.7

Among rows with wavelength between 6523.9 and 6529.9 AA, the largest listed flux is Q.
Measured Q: 7.66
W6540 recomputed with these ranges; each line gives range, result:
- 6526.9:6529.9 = 7.5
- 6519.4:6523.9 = 7.74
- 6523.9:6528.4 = 7.58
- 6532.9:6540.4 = 7.63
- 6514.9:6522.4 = 7.69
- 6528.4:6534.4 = 7.58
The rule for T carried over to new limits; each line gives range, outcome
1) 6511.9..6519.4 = 7.7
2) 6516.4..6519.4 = 7.89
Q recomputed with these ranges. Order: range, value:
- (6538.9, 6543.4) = 7.57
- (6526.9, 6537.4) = 7.89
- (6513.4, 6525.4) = 7.95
